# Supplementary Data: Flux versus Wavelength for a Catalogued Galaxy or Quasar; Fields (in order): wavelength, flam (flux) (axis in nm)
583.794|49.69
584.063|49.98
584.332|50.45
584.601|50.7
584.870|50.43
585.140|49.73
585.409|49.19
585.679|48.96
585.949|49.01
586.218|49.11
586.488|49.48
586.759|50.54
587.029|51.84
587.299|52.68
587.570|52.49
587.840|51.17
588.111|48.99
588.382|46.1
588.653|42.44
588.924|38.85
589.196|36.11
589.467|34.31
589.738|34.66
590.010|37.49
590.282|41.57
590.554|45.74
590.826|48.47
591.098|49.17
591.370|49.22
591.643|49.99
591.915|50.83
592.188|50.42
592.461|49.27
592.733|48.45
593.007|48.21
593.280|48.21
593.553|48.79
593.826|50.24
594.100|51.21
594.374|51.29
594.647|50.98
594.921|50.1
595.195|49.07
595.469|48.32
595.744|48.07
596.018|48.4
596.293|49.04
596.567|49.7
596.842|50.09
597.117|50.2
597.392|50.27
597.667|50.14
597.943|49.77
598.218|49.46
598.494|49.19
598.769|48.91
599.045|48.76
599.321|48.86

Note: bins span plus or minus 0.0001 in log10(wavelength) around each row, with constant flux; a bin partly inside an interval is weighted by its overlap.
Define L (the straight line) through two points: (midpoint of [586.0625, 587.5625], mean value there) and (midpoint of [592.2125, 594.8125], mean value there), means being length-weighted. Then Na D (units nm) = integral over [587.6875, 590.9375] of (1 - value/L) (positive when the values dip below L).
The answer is 0.53 nm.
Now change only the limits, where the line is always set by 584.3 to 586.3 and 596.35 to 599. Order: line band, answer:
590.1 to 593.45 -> 0.10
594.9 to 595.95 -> 0.02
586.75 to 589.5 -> 0.19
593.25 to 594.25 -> 0.00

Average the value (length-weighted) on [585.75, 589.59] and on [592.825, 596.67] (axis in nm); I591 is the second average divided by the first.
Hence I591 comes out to 1.1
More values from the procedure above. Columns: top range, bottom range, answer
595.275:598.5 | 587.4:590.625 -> 1.16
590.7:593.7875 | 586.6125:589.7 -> 1.08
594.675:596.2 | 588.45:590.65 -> 1.26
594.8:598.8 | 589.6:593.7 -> 1.06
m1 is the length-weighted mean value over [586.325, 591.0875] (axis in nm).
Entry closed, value 45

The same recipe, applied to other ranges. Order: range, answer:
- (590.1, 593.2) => 48.1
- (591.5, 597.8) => 49.6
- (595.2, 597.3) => 49.1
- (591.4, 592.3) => 50.2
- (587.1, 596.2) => 47.1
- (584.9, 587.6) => 50.2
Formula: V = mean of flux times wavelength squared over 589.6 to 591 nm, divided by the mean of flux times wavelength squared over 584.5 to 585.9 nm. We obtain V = 0.9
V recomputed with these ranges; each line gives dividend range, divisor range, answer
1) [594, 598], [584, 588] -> 1.02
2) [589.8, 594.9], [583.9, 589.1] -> 1.00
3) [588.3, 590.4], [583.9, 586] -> 0.79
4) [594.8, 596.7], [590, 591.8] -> 1.07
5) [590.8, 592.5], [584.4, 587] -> 1.02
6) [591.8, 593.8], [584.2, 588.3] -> 1.00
